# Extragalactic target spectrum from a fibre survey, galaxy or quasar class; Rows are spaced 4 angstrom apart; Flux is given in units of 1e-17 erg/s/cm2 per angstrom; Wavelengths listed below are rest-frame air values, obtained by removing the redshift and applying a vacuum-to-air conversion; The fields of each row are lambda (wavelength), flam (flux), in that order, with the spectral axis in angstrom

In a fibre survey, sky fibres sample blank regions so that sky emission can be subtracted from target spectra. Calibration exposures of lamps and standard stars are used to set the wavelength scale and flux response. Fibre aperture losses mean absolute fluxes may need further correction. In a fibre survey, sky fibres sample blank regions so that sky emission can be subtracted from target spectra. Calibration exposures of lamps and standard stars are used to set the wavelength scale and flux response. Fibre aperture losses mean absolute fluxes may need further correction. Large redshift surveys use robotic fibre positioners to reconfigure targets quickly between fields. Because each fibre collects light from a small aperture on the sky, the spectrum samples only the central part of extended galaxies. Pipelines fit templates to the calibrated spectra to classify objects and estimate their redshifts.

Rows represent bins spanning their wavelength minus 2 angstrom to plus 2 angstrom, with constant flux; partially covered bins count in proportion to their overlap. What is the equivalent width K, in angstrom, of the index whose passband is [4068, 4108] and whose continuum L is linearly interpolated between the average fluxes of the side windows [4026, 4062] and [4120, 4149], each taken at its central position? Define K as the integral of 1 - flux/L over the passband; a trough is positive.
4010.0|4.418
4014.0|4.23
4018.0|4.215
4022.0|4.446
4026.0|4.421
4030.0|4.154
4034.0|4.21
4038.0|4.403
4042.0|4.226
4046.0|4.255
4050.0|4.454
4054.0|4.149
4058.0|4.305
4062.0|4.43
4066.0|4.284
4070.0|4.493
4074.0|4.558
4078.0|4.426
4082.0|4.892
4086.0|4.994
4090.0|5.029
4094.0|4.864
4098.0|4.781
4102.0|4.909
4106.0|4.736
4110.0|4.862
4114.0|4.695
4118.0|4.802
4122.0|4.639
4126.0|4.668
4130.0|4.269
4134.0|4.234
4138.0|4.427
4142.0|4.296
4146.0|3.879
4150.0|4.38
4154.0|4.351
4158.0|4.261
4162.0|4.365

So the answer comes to -4.2 angstrom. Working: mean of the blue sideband 4.29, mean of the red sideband 4.35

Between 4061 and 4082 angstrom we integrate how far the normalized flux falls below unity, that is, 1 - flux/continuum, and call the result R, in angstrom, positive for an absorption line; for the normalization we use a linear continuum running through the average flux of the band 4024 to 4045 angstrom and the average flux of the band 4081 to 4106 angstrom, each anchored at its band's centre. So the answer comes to 0.8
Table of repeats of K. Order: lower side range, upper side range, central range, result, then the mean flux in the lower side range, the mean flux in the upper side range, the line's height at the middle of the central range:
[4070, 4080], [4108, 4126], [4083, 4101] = -1.3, 4.49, 4.74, 4.59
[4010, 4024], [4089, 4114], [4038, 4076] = 1.8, 4.31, 4.84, 4.56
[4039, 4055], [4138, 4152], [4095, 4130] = -4.1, 4.29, 4.22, 4.24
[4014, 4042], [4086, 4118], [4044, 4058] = 0.6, 4.3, 4.85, 4.47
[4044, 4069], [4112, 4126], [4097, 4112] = -0.7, 4.32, 4.71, 4.62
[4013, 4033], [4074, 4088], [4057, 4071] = 0.7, 4.29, 4.74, 4.61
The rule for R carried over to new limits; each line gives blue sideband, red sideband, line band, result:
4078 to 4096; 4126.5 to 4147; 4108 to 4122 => -0.70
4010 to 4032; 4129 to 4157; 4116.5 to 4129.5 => -1.16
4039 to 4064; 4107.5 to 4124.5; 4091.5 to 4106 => -0.66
